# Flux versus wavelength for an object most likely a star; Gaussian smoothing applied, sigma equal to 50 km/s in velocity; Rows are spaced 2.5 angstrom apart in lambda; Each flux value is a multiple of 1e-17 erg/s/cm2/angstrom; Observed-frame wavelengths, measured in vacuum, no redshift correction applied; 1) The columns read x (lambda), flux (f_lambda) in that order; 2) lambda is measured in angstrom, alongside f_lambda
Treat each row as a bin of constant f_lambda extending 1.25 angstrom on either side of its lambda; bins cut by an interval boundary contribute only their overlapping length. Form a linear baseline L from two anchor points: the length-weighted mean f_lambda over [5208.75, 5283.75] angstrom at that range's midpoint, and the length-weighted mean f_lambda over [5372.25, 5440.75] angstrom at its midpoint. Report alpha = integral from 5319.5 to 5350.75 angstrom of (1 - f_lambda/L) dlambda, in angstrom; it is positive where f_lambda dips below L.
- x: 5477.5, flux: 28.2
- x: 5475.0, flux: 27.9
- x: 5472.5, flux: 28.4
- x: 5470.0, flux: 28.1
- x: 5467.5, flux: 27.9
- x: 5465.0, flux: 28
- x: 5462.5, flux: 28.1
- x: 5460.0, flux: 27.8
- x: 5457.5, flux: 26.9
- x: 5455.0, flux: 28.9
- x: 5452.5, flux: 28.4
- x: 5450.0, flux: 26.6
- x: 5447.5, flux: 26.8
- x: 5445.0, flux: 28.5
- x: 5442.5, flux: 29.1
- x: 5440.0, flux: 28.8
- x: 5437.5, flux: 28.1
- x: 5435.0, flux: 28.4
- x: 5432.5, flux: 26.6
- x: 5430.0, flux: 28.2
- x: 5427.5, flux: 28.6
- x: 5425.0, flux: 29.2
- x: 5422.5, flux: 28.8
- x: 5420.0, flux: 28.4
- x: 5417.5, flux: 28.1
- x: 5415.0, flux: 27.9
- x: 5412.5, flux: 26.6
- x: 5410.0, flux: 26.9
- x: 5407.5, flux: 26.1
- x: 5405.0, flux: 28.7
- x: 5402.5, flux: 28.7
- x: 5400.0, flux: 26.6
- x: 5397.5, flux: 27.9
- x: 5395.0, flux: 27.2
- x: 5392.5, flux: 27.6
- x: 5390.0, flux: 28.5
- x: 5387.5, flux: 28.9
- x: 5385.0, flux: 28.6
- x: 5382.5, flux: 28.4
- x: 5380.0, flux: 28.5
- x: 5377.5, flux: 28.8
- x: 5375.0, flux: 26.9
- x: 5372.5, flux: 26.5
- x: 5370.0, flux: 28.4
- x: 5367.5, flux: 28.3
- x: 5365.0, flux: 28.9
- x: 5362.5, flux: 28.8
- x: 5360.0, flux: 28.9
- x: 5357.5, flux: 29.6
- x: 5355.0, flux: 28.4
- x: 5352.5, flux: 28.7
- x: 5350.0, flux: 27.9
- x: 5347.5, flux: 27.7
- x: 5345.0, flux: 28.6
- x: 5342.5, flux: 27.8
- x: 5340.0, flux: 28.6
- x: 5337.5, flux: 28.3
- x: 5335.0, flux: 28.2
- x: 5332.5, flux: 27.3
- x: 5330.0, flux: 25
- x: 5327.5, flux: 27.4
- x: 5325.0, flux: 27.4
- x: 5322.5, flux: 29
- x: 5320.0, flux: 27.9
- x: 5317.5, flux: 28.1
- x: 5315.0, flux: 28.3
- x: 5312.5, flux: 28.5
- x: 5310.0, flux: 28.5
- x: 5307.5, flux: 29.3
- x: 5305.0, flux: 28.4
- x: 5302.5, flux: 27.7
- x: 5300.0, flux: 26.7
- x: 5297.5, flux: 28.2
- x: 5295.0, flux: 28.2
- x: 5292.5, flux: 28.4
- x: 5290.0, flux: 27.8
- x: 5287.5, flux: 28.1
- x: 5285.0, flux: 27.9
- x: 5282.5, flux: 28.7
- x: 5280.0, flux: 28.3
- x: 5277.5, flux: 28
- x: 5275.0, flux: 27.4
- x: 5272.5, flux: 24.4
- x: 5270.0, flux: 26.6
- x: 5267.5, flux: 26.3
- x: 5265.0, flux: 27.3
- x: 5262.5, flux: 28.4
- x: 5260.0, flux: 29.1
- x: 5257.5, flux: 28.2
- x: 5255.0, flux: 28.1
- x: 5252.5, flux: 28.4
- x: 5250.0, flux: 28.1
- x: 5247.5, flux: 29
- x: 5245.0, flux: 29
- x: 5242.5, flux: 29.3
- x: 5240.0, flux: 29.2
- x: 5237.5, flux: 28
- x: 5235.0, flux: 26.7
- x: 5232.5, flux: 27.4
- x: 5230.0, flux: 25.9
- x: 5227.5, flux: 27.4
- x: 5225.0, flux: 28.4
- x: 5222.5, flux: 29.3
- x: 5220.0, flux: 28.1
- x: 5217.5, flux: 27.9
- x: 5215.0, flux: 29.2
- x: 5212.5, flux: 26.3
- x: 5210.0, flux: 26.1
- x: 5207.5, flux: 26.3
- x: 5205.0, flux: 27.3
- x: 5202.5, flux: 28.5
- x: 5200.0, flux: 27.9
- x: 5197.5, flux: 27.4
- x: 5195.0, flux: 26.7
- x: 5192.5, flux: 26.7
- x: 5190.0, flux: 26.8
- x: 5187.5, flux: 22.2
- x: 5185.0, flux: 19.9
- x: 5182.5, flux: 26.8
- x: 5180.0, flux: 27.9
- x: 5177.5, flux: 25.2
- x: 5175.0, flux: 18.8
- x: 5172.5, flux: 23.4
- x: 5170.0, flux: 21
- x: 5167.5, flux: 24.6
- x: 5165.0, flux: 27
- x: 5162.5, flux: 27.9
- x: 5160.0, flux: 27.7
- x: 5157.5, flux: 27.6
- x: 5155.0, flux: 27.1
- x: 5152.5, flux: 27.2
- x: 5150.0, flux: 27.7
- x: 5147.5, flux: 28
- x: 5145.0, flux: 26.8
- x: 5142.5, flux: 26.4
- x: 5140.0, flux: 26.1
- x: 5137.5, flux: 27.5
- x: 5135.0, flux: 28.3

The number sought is 0.1 angstrom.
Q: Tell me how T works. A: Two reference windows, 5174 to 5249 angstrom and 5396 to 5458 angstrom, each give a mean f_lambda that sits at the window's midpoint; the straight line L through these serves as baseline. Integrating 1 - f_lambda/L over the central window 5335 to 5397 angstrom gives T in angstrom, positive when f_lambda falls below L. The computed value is -1.46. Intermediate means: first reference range 26.9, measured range 28.3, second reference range 27.9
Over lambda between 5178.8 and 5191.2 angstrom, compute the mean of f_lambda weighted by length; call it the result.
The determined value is 24.7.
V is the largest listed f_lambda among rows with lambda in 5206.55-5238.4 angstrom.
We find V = 29.3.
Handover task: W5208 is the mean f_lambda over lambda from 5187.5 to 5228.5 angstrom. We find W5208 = 27.4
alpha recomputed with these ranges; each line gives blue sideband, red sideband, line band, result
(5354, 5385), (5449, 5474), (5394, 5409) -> 0.4 angstrom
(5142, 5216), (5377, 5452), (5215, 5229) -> -1.0 angstrom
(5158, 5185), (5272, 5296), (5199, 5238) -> -2.1 angstrom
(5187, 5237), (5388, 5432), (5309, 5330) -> -0.3 angstrom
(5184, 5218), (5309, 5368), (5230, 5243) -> -0.5 angstrom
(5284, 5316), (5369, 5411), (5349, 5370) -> -0.6 angstrom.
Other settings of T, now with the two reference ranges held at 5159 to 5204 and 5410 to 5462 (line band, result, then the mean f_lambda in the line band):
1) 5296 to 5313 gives -0.98 angstrom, 28.2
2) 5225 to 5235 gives -0.47 angstrom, 27.1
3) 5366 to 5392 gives -0.72 angstrom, 28.2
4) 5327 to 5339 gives -0.14 angstrom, 27.3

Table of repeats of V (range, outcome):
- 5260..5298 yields 29.1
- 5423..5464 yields 29.2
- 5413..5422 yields 28.4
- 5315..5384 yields 29.6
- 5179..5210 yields 28.5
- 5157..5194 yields 27.9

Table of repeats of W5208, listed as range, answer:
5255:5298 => 27.7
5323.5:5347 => 27.6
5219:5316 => 28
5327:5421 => 28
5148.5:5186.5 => 25.3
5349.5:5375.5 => 28.4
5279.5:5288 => 28.3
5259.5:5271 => 27.5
